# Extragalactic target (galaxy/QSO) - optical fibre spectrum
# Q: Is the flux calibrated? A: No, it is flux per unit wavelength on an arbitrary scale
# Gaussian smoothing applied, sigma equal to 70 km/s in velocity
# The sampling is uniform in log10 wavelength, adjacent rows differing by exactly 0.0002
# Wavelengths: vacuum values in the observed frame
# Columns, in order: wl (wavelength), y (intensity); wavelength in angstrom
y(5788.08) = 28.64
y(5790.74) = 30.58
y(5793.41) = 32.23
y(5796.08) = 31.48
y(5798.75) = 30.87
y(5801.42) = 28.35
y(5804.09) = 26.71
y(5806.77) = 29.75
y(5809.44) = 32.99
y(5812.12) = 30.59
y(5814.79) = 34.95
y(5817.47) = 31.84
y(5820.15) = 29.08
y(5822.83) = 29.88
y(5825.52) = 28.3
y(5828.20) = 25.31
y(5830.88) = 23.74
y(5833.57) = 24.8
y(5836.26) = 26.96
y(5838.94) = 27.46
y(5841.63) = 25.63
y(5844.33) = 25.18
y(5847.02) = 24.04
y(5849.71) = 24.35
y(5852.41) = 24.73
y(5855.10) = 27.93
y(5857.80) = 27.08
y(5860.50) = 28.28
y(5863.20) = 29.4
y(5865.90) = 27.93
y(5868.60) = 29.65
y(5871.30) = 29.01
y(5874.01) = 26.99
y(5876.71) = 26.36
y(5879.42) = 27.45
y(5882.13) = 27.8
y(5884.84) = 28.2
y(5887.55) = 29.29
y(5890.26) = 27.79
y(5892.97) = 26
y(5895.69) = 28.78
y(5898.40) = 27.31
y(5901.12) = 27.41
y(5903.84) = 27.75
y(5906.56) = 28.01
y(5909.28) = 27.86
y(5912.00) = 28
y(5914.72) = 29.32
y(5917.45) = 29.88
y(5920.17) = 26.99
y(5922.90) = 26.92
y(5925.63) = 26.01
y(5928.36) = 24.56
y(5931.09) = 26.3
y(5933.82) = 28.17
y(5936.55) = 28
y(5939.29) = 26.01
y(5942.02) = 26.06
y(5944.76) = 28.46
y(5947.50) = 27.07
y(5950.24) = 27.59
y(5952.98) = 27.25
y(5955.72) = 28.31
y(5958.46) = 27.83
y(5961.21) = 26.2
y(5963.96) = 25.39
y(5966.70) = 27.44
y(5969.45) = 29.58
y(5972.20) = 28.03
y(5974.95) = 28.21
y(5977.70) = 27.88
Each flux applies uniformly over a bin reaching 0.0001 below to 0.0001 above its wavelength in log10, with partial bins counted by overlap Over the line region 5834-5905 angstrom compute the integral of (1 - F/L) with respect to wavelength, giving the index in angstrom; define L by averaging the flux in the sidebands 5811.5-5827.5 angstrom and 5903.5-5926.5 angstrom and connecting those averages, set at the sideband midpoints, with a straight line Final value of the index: 4.67 angstrom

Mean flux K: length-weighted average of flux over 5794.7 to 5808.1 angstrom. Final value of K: 29.4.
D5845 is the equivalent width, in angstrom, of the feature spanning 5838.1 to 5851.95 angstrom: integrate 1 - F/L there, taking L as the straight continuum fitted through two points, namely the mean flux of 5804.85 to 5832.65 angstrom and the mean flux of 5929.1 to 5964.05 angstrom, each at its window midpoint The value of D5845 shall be 1.8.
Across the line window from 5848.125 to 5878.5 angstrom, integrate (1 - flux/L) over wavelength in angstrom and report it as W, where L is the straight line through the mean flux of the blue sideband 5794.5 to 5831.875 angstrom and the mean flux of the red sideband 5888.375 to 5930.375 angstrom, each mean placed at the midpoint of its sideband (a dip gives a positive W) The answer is 1.2 angstrom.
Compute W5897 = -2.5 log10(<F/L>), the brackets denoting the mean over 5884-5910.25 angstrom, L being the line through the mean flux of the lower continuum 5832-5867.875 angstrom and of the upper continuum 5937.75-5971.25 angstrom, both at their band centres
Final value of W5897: -0.039 mag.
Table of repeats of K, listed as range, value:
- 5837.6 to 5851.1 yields 25.3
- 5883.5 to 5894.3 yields 27.8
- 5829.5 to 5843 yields 25.7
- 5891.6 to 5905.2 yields 27.4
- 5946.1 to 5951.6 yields 27.3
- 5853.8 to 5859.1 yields 27.5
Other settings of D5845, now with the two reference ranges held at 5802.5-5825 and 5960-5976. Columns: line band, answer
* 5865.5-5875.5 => 0.4 angstrom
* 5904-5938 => 1.1 angstrom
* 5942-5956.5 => 0.2 angstrom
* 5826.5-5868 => 5.1 angstrom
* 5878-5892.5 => 0.6 angstrom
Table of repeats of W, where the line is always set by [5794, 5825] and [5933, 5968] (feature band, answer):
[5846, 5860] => 1.8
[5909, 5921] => -0.2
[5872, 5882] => 0.6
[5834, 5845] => 1.3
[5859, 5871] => 0.2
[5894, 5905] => 0.3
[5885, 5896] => 0.3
